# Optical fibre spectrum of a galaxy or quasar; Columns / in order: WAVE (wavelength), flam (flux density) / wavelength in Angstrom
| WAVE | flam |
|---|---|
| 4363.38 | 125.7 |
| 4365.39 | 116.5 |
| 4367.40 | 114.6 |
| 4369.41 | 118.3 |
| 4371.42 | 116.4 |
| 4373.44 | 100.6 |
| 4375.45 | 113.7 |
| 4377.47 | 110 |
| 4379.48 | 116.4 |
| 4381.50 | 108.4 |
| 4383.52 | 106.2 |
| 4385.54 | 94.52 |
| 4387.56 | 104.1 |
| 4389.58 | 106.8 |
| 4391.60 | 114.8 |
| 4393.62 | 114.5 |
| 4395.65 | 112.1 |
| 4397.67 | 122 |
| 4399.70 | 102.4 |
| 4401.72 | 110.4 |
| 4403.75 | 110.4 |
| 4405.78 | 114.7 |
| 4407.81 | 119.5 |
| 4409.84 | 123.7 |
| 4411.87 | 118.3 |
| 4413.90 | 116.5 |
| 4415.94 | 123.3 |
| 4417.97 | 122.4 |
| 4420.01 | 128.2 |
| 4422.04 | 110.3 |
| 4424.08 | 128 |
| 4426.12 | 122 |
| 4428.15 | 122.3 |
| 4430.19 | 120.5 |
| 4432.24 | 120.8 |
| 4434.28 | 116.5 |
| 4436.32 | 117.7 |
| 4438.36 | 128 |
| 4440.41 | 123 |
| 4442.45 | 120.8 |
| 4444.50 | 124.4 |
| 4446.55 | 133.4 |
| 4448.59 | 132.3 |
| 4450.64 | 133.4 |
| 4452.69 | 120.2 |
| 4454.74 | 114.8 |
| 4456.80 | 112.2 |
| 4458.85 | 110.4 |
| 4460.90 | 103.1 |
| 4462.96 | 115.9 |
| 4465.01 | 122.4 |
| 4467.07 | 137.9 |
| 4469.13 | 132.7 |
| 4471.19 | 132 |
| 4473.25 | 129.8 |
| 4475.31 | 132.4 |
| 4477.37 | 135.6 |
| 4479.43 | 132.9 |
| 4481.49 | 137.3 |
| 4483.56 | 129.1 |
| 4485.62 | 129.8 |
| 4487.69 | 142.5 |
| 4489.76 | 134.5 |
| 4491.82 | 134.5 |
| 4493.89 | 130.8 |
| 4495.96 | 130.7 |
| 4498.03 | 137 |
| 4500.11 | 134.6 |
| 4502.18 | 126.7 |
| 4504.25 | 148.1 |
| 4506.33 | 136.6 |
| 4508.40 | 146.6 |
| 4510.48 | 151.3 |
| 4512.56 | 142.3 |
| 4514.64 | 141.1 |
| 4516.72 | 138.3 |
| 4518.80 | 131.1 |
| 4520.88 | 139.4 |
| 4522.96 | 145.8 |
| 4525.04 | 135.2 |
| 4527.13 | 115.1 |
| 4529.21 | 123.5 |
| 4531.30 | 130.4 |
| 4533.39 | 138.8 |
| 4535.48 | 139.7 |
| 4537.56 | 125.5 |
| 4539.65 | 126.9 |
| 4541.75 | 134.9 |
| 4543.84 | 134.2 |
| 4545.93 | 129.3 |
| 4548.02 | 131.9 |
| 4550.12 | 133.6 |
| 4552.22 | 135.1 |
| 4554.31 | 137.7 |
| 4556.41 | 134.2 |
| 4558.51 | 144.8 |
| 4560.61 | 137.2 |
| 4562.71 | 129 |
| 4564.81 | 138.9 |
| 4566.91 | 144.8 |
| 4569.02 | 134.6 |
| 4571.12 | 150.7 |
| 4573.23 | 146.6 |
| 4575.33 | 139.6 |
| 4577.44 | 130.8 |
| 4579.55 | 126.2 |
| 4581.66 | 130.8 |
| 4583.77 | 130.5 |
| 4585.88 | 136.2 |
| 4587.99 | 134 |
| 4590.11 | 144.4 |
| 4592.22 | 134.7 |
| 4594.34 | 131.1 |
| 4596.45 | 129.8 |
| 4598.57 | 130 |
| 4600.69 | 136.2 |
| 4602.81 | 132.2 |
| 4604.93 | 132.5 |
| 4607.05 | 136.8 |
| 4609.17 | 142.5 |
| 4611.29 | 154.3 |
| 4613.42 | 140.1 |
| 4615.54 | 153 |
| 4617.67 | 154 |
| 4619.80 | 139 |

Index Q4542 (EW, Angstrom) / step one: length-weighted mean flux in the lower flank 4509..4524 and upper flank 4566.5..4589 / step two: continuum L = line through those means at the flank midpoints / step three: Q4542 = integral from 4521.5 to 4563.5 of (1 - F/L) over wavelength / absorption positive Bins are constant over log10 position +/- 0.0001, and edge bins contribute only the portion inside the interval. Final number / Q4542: 1.9 Angstrom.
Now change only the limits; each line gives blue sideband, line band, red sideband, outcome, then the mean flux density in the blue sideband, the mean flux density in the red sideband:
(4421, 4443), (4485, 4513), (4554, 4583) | -1.85 Angstrom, 121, 137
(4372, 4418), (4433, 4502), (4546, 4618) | -3.01 Angstrom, 112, 137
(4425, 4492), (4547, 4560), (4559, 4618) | -0.16 Angstrom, 126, 138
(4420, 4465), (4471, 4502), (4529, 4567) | -1.74 Angstrom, 121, 134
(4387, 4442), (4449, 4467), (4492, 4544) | 0.99 Angstrom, 118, 135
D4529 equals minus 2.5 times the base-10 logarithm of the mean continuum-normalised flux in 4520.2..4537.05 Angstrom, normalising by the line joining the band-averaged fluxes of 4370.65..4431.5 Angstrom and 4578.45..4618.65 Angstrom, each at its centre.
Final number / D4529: -0.03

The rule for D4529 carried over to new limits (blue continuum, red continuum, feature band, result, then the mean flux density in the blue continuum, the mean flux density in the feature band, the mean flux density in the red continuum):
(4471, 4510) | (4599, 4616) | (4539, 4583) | 0.02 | 135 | 136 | 140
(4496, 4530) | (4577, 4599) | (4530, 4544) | 0.02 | 137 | 133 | 133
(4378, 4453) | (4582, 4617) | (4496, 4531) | -0.07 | 118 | 137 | 137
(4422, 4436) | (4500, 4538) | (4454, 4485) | 0.02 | 121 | 125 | 137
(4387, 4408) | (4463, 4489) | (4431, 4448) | 0.00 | 112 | 123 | 132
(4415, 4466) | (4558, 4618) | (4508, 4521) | -0.09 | 121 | 141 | 138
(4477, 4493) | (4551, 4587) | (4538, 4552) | 0.04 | 134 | 132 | 137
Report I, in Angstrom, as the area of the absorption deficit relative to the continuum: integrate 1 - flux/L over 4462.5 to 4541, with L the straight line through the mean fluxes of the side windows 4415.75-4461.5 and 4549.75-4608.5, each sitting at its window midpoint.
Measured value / -3.90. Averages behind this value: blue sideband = 121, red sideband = 136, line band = 134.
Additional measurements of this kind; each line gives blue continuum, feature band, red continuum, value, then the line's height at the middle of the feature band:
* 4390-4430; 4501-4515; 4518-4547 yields -1.4 Angstrom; 129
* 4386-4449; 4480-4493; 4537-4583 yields -0.8 Angstrom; 127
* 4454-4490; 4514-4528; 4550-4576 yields -0.2 Angstrom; 134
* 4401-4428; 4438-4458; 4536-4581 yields -0.2 Angstrom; 123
